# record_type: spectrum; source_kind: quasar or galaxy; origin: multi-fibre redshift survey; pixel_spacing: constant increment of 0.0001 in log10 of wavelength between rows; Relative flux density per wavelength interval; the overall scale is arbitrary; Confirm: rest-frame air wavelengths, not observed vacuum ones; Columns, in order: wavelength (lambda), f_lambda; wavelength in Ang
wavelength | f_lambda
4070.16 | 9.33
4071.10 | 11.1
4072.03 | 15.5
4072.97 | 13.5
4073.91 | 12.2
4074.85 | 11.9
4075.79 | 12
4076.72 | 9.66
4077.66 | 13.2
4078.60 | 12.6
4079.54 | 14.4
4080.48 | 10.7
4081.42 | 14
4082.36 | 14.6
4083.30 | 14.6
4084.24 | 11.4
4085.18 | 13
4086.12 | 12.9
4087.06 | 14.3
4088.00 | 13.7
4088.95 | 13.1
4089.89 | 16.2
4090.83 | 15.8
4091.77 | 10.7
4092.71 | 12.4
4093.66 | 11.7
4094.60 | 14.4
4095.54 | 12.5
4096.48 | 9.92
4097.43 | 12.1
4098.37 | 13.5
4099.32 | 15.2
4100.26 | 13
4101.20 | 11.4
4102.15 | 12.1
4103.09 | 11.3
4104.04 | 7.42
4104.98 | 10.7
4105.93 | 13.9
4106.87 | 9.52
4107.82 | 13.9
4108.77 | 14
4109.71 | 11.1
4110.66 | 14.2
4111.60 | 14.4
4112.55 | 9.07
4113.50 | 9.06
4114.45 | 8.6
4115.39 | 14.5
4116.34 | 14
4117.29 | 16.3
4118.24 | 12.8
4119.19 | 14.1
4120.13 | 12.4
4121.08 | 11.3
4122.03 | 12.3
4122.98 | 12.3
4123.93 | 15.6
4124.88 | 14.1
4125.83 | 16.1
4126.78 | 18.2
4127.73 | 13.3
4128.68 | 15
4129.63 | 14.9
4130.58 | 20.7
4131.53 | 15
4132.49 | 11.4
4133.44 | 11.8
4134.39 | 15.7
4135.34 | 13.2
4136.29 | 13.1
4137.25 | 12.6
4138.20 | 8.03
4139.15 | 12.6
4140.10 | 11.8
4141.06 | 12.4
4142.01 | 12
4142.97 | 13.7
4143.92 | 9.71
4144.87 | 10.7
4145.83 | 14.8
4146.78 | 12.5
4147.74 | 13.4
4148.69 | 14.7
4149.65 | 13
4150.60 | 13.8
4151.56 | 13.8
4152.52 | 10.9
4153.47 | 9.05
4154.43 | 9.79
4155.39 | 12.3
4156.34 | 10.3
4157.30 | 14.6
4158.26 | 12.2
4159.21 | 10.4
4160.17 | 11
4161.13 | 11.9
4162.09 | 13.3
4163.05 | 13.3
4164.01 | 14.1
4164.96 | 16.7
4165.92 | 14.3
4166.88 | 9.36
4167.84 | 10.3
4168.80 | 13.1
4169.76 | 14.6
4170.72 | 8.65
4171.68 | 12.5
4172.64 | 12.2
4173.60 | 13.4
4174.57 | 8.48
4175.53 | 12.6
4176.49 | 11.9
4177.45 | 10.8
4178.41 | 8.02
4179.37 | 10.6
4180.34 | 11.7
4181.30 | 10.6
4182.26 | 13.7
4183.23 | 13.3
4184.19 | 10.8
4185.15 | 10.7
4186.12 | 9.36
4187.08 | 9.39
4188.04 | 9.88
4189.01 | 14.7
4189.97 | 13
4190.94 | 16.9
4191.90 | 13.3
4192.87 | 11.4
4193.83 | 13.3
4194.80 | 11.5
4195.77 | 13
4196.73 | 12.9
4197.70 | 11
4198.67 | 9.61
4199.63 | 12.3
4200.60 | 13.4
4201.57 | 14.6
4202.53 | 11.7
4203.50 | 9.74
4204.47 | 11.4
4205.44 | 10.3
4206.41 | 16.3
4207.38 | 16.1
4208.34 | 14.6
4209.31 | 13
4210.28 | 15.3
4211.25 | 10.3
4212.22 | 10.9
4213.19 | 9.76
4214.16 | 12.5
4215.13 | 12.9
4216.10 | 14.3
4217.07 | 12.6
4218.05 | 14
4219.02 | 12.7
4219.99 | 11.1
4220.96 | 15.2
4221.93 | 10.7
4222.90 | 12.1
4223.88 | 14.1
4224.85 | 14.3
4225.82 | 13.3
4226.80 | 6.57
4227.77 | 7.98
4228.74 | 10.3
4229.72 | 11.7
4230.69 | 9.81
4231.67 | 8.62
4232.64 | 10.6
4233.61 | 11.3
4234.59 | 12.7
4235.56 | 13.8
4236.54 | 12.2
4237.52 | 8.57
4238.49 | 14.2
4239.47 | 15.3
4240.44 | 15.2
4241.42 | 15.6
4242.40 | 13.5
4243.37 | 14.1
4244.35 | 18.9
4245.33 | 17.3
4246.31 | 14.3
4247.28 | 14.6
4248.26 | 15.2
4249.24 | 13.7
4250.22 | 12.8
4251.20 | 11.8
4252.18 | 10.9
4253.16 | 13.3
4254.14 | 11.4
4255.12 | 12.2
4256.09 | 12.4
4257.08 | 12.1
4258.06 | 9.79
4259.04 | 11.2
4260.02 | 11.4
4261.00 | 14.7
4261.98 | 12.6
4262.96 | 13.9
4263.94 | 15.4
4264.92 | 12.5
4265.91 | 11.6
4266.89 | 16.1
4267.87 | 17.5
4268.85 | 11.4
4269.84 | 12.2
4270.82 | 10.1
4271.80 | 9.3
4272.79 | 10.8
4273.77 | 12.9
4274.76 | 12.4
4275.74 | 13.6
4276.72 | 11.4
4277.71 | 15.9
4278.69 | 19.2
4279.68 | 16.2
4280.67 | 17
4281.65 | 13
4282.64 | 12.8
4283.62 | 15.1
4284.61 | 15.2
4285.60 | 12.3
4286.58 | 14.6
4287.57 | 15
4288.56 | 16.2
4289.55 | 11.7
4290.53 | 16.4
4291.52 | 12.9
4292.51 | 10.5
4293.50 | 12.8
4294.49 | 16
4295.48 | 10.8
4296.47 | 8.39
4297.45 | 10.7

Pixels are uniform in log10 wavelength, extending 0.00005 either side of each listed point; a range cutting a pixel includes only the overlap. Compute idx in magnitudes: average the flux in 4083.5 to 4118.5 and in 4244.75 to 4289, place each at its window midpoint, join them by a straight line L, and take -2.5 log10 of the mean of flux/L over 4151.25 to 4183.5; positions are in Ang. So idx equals 0.093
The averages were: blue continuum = 12.6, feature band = 11.9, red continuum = 13.5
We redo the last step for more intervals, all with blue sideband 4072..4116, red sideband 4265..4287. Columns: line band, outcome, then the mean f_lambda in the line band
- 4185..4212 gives 0.059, 12.5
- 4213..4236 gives 0.131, 11.8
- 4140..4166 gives 0.033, 12.5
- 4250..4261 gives 0.142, 11.9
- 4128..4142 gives -0.052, 13.4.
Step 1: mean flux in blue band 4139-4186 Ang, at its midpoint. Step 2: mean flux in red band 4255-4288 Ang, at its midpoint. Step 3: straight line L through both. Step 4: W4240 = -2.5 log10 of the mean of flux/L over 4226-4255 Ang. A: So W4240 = 0.031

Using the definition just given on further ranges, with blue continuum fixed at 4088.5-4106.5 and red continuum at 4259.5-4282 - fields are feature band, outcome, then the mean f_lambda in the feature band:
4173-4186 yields 0.16 mag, 11.2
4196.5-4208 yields 0.06 mag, 12.5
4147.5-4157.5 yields 0.05 mag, 12.2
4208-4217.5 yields 0.05 mag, 12.6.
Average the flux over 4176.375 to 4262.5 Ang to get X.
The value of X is 12.4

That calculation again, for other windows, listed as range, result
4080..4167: 12.9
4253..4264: 12.4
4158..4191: 11.9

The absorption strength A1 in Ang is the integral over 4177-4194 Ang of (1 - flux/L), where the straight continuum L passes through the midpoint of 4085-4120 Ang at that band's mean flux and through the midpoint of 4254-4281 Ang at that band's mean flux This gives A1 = 1.5 Ang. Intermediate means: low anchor 12.6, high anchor 13.1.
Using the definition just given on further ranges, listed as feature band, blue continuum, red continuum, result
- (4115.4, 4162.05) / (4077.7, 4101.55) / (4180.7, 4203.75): -1.5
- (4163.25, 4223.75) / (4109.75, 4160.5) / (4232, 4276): 3.2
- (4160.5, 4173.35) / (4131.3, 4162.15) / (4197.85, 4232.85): -0.5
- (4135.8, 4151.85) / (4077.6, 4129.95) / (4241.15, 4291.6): 0.8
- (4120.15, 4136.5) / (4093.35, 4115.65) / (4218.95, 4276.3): -3.0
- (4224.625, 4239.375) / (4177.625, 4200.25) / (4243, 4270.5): 1.9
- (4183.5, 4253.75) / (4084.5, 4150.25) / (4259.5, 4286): 4.2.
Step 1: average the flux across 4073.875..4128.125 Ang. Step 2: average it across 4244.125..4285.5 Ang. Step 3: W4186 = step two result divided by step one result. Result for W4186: 1.05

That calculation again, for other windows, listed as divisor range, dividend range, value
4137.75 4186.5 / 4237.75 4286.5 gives 1.14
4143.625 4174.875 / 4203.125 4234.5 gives 0.98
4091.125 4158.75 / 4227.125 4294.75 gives 1.03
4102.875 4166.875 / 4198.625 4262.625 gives 0.99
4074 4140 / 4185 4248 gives 0.97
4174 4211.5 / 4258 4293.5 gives 1.12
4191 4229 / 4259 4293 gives 1.10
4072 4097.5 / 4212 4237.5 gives 0.91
